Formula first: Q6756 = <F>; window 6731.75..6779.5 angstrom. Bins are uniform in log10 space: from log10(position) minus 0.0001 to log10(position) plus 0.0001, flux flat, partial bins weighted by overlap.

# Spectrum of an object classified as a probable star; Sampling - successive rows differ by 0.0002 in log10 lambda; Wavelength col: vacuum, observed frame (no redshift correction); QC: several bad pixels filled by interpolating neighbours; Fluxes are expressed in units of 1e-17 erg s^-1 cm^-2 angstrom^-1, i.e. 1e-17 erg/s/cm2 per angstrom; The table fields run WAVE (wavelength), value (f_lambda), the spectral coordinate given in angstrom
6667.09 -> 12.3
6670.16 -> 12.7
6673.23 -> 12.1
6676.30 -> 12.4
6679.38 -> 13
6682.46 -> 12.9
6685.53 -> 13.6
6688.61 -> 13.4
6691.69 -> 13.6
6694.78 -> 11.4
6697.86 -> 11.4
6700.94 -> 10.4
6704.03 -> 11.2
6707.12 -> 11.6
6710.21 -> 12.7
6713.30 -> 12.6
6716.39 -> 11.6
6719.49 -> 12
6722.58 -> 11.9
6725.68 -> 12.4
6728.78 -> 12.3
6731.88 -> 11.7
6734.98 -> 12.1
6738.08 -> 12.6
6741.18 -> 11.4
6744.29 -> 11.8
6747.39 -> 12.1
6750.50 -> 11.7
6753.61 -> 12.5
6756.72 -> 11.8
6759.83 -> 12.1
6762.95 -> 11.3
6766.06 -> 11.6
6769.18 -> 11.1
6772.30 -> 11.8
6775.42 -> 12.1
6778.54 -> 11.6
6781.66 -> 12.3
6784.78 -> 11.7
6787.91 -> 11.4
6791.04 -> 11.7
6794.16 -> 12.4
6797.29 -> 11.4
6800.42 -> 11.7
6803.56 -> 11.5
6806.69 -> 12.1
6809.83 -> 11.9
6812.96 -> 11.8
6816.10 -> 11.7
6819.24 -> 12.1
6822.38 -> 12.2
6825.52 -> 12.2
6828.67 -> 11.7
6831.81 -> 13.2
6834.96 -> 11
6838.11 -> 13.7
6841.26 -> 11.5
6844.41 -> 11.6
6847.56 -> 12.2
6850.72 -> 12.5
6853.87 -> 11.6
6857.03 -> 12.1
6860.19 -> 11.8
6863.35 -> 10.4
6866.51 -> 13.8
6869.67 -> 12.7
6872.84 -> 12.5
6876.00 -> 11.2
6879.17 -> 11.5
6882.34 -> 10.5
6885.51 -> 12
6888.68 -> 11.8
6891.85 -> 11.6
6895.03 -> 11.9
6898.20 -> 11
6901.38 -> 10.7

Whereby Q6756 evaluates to 11.8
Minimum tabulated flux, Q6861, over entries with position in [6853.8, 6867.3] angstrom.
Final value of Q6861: 10.4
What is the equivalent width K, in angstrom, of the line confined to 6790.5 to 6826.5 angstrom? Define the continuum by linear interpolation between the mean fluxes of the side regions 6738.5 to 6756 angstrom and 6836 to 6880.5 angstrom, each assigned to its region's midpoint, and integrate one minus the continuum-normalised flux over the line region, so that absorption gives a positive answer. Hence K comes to 0.4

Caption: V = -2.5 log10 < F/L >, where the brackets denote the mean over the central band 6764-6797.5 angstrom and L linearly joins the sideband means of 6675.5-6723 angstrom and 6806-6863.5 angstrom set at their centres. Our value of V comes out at 0.03 mag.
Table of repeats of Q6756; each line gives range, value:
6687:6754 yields 12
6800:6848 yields 12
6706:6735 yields 12.1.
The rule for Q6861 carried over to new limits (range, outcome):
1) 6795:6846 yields 11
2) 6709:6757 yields 11.4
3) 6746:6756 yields 11.7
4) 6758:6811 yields 11.1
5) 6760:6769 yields 11.3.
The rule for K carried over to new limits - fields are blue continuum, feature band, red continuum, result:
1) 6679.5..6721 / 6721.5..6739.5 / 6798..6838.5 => -0.02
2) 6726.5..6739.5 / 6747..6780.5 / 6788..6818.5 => 0.63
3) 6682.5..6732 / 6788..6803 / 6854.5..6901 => 0.25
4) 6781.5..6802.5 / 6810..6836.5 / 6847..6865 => -0.52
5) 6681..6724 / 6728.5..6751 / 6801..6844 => 0.31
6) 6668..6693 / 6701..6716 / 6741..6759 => 0.84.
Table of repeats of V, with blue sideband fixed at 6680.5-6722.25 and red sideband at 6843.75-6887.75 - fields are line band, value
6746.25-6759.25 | 0.01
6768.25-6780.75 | 0.03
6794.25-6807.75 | 0.02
